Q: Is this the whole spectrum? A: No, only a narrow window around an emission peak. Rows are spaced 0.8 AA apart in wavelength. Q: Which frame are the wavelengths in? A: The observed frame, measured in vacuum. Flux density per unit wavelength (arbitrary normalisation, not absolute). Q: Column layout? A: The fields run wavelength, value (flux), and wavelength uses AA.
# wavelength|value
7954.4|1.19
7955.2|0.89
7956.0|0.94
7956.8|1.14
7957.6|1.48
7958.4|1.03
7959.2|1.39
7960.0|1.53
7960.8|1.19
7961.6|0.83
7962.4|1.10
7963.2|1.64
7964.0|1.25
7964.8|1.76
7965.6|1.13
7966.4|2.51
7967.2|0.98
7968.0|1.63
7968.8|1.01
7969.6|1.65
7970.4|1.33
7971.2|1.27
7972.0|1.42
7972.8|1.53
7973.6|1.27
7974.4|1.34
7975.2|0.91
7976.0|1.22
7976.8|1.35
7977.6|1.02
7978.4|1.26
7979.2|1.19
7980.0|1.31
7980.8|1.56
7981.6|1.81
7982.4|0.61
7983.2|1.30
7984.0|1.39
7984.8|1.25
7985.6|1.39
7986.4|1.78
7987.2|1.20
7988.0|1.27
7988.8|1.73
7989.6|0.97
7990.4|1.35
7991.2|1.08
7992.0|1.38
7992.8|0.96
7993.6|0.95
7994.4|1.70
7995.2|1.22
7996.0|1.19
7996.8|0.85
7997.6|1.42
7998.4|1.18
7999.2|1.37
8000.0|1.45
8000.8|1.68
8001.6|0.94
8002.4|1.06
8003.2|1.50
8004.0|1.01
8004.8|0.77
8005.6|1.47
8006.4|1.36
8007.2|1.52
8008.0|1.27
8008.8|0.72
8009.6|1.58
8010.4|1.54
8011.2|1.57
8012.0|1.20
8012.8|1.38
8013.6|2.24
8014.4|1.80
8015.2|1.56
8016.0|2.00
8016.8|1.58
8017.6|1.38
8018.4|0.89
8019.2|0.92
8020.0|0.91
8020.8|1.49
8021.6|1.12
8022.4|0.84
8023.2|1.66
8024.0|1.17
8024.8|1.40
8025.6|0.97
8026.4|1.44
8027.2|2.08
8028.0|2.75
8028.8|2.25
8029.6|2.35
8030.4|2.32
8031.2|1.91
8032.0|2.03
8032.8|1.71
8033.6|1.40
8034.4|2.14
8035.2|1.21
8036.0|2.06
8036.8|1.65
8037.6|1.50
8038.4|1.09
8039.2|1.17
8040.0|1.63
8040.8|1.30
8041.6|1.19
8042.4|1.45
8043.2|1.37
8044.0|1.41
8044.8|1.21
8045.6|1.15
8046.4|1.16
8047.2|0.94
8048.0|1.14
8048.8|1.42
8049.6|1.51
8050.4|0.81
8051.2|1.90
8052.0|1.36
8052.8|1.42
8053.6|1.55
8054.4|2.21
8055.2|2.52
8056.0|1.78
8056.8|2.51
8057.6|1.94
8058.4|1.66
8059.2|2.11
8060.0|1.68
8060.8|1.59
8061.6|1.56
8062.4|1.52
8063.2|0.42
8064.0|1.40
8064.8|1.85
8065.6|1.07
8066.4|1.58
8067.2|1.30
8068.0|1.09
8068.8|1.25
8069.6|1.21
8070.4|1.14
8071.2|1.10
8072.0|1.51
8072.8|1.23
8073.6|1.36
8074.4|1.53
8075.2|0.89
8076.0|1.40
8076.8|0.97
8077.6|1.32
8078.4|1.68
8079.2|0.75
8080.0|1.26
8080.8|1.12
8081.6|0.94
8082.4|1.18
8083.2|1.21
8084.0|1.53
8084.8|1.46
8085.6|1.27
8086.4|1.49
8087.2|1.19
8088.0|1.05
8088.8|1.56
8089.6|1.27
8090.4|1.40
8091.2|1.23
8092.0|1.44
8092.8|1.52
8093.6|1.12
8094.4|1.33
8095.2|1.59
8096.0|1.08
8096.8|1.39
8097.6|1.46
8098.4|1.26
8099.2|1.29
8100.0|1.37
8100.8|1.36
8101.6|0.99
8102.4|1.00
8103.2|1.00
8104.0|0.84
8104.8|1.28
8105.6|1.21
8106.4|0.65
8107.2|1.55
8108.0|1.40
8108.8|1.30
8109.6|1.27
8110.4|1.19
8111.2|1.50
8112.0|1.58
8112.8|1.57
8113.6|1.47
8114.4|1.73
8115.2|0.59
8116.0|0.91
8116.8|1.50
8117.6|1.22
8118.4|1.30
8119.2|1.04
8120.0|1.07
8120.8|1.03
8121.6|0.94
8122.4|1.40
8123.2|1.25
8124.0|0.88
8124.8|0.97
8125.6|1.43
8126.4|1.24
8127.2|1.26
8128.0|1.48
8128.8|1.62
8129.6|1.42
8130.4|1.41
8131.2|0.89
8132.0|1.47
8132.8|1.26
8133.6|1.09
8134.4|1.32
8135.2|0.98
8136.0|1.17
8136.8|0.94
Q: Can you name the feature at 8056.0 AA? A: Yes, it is [N II]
